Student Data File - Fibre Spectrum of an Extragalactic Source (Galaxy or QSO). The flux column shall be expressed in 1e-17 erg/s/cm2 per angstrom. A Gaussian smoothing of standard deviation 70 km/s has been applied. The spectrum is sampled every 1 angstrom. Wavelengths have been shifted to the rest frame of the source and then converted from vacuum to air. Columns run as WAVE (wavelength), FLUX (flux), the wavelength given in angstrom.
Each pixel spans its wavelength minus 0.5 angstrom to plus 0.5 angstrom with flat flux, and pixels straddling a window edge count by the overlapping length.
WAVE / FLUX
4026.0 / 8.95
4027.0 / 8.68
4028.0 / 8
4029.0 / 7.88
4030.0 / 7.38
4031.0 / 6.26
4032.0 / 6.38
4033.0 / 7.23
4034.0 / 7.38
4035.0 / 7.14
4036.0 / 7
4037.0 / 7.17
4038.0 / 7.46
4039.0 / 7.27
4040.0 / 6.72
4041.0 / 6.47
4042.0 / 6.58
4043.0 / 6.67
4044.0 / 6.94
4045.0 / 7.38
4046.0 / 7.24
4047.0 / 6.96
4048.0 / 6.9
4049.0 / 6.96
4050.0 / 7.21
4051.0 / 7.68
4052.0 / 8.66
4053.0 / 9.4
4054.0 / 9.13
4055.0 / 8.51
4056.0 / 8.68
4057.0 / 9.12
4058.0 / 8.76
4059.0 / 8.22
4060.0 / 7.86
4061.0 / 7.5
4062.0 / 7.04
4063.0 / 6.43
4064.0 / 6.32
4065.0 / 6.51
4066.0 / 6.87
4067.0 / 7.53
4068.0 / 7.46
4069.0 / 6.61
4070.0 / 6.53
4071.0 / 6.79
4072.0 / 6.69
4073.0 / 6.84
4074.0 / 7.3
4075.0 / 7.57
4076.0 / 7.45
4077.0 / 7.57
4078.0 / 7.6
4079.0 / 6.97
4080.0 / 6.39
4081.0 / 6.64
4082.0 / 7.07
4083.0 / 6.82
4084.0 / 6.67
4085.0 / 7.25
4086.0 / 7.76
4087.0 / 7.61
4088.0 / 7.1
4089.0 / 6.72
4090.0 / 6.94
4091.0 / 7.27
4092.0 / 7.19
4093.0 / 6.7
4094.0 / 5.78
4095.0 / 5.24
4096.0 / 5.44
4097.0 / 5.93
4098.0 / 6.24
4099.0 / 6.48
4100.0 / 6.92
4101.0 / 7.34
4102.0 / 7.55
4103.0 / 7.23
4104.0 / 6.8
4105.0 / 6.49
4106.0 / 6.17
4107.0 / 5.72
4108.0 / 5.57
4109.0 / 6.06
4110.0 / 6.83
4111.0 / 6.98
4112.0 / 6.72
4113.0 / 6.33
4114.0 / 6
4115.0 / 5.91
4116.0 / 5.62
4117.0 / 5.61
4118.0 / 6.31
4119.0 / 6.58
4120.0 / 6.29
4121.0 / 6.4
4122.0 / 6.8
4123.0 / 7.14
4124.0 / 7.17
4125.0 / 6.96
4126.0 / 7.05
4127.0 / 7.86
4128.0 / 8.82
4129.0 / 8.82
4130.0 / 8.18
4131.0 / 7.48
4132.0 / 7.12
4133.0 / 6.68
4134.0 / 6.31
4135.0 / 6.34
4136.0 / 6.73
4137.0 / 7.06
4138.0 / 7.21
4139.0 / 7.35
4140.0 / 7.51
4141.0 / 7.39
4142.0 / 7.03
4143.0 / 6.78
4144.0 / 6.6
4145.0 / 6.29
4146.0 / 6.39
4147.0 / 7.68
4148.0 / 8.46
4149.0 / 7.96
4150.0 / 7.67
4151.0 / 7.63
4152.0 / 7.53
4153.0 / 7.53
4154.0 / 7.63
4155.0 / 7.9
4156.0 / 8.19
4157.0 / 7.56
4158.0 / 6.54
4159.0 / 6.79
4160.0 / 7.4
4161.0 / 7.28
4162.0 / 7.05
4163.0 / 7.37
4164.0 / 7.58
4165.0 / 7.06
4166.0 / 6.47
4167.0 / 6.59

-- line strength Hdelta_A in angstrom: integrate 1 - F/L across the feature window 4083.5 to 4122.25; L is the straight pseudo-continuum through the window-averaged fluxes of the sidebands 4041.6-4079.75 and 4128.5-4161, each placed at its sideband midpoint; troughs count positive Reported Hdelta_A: 4.4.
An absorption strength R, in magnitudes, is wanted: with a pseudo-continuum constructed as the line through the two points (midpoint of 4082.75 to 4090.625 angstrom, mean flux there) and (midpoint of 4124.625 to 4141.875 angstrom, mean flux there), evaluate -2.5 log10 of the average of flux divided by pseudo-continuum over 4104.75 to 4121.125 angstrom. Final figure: 0.17 mag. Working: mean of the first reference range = 7.12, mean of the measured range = 6.2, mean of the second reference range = 7.34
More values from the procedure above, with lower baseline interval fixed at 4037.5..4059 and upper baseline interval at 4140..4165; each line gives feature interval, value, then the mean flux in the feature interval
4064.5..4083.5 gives 0.09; 7.01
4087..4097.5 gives 0.16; 6.49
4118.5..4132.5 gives 0.01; 7.33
